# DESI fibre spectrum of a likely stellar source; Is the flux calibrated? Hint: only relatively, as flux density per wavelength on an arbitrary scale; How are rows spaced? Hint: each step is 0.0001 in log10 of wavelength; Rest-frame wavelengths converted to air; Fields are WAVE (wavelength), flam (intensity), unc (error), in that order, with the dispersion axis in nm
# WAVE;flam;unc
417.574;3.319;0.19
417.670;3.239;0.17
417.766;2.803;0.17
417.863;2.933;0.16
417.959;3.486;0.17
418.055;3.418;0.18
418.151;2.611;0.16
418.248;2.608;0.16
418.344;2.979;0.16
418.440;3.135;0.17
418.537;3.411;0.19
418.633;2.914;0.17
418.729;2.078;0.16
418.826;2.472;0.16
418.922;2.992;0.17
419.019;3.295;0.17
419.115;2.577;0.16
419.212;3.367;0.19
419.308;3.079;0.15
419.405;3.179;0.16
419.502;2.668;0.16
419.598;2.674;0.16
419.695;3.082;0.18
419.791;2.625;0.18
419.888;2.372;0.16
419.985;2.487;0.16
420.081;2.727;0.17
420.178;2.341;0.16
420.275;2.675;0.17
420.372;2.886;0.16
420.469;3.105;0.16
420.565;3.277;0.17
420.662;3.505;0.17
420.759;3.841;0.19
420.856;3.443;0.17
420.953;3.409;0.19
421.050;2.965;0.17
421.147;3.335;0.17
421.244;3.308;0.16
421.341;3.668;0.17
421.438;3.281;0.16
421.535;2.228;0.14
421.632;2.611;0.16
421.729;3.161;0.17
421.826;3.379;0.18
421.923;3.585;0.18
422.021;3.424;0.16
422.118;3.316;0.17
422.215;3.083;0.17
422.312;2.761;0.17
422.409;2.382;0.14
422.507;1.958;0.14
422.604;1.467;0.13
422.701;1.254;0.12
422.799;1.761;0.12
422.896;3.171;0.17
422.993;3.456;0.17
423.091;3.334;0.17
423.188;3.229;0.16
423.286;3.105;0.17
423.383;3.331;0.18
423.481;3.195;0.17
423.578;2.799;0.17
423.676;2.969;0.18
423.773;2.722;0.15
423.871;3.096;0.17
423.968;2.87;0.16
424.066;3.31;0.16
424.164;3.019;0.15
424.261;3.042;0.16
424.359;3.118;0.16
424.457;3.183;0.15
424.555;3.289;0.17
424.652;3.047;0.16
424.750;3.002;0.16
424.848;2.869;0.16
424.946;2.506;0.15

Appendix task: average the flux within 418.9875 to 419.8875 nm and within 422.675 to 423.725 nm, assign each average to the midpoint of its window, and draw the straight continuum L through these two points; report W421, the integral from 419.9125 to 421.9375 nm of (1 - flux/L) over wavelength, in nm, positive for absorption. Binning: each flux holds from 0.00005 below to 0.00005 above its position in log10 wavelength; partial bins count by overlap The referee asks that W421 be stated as -0.124 nm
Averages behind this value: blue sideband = 2.91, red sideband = 2.91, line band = 3.09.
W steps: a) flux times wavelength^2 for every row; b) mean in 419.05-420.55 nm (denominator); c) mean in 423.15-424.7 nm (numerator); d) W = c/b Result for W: 1.12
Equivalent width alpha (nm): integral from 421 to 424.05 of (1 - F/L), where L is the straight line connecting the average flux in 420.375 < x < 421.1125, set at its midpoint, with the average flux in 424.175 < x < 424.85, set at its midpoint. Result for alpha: 0.289 nm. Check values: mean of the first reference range 3.33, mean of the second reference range 3.09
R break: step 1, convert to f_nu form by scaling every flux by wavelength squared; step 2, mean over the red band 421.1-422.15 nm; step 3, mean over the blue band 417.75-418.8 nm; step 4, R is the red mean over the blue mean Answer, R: 1.11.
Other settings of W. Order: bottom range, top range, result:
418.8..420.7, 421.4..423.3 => 0.98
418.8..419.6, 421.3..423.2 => 0.97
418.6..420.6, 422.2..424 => 0.99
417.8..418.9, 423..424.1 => 1.09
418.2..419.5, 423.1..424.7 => 1.08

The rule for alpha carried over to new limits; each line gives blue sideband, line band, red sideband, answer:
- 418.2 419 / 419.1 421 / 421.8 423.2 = -0.113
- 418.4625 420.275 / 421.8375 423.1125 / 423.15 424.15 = 0.124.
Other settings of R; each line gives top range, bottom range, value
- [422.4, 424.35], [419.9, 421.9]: 0.92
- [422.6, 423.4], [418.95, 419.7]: 0.93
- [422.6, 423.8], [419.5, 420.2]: 1.08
